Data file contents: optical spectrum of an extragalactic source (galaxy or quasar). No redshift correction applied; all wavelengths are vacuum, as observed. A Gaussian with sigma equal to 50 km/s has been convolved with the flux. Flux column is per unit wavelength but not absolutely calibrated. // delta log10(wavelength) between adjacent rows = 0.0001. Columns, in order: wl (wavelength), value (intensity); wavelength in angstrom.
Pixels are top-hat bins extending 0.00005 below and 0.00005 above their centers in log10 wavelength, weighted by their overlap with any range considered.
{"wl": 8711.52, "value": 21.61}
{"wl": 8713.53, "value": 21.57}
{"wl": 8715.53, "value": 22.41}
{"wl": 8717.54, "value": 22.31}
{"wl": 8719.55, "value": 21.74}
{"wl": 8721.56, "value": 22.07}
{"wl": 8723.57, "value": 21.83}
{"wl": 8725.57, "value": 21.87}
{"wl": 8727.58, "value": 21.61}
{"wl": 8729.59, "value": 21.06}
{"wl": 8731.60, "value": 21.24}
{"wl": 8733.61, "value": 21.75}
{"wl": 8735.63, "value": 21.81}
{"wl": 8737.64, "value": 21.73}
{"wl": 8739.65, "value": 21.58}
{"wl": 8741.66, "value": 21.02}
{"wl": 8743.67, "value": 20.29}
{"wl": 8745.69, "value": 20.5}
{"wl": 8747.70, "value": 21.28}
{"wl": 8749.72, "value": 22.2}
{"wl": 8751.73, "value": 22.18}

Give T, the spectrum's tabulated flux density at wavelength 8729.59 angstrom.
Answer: 21.06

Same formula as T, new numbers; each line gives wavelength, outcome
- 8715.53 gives 22.41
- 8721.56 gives 22.07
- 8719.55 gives 21.74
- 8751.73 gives 22.18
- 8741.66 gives 21.02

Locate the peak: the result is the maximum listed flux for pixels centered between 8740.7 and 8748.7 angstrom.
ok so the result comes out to 21.28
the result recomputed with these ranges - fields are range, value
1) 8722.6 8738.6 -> 21.87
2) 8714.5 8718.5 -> 22.41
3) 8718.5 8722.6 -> 22.07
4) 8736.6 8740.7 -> 21.73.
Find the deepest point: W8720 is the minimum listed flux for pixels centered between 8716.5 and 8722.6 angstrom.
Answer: 21.74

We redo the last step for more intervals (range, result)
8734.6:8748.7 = 20.29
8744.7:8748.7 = 20.5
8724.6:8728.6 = 21.61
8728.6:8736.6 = 21.06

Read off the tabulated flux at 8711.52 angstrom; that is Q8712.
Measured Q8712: 21.61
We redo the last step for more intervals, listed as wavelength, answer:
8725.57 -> 21.87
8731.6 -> 21.24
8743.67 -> 20.29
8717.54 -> 22.31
